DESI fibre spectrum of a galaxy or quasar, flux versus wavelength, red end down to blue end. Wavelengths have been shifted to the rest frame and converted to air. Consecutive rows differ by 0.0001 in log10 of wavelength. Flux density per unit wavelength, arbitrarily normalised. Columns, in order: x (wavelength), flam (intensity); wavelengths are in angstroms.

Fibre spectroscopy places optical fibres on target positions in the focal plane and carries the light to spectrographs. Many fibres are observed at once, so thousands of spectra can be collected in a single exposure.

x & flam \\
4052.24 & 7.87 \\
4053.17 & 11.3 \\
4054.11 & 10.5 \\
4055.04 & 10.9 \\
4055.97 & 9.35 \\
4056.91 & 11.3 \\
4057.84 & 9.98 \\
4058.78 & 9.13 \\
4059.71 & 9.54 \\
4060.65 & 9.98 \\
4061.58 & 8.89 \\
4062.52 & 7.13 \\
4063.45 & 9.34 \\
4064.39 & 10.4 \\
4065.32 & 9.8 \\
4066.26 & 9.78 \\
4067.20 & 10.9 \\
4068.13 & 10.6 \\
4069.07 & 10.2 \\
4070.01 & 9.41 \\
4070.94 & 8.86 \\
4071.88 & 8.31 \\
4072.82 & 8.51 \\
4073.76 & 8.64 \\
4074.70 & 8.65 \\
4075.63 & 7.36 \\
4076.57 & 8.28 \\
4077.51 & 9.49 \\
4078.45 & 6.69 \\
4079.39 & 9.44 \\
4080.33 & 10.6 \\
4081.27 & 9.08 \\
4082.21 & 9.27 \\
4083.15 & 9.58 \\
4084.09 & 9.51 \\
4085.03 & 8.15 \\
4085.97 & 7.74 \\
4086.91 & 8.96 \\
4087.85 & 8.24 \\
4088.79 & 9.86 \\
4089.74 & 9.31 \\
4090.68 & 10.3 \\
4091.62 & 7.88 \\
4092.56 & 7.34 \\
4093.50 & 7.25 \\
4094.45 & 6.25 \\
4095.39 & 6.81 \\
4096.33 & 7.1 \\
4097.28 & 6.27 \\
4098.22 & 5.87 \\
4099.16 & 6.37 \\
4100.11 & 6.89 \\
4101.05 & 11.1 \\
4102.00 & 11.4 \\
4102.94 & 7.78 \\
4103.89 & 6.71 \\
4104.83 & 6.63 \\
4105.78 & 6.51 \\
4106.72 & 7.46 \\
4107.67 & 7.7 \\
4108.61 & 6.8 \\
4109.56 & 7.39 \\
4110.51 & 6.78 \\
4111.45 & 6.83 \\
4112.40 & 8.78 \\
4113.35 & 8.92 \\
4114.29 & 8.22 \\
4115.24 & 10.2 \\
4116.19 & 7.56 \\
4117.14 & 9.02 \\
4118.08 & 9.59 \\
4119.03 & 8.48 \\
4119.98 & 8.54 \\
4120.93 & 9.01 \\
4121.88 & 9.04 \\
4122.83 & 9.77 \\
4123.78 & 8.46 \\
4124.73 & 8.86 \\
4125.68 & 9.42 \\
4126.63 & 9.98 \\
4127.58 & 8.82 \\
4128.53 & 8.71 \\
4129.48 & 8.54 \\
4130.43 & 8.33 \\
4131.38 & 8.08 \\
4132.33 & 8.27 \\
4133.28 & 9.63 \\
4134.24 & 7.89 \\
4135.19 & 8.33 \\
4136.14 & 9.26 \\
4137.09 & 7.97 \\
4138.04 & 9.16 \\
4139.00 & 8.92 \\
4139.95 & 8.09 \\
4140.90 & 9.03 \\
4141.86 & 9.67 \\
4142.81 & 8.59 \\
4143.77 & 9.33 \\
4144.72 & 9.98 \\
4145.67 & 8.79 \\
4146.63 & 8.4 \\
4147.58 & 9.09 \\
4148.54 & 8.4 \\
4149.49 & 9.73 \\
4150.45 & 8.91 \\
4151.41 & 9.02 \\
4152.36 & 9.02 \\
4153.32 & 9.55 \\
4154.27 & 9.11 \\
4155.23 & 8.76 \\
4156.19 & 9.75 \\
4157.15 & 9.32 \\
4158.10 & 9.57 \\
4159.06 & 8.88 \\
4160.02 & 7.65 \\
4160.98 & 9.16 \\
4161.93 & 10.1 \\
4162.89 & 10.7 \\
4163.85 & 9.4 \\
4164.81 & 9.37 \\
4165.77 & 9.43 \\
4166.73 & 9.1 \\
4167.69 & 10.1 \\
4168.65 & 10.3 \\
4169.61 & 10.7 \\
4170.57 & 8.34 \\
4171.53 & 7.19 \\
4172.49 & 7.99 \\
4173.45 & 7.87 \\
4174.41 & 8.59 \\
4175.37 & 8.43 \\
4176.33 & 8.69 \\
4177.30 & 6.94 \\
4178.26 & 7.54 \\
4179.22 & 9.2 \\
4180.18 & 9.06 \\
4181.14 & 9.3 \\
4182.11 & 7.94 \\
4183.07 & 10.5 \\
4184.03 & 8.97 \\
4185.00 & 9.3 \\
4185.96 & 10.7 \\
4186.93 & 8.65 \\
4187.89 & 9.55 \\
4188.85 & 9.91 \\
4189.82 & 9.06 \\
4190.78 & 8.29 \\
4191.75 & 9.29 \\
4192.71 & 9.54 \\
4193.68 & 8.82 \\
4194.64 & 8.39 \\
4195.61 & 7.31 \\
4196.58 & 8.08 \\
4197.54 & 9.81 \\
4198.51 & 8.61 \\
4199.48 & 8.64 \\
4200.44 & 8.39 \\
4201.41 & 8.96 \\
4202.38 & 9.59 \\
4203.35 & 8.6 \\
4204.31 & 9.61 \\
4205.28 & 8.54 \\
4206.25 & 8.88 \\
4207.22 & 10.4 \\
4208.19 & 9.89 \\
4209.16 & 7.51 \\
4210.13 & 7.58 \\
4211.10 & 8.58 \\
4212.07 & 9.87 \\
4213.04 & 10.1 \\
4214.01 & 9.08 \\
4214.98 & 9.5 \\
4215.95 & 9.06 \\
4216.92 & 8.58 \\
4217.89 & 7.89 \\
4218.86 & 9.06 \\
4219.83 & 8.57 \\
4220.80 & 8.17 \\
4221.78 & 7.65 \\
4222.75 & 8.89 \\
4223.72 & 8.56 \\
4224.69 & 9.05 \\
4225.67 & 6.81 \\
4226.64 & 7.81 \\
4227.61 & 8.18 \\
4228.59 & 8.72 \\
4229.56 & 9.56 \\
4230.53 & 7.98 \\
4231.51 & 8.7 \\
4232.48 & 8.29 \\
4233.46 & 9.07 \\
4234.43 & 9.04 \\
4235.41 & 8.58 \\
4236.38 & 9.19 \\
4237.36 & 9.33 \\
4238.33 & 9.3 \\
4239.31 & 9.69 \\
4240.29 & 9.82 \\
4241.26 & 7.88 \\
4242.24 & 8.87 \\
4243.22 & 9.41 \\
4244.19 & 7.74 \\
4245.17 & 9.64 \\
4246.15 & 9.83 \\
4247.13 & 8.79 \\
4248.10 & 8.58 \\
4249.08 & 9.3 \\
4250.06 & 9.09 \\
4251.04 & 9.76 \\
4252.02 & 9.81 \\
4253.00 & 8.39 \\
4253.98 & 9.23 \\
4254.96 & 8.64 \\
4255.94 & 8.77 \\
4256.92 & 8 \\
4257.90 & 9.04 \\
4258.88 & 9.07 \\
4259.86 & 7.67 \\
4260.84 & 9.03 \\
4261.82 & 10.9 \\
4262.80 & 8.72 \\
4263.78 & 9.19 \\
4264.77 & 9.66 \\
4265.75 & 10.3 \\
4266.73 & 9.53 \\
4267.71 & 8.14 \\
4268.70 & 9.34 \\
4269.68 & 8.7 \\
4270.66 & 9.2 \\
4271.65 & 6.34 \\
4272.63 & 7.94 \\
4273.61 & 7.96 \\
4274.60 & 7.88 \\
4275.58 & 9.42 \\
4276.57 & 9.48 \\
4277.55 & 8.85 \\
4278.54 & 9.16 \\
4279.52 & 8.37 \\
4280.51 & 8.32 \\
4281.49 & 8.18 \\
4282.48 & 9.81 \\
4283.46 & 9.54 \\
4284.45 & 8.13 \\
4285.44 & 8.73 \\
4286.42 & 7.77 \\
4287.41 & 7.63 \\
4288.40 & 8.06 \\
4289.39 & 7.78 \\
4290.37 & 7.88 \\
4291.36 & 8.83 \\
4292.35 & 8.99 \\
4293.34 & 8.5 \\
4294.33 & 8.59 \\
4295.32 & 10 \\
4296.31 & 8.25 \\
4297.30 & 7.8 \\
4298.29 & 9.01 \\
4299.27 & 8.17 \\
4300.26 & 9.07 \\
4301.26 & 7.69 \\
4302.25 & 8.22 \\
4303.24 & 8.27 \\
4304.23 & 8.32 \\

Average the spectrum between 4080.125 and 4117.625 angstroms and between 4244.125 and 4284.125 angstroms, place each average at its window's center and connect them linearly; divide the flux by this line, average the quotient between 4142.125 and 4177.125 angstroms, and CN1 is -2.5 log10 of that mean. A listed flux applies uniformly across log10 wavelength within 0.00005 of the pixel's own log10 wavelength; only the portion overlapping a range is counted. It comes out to -0.08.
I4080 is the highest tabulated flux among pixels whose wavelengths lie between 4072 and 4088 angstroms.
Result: 10.6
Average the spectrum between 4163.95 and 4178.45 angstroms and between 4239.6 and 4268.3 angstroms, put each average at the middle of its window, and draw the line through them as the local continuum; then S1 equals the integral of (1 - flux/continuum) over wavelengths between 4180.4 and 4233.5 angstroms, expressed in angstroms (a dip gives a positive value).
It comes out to 0.2 angstroms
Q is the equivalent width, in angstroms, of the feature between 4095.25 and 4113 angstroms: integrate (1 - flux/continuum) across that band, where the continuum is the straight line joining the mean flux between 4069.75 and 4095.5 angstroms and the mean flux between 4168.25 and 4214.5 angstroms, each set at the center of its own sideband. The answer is 2.4 angstroms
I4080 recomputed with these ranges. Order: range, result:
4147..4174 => 10.7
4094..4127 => 11.4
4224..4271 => 10.9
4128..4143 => 9.67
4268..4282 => 9.48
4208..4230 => 10.1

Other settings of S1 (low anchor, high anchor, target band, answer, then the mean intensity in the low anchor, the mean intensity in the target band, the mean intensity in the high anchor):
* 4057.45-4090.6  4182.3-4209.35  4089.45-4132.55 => 4.6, 9.14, 8.16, 9.07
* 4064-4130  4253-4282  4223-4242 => 0.0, 8.52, 8.72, 8.79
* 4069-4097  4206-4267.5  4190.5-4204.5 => 0.0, 8.53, 8.79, 8.91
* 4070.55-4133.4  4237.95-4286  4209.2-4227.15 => 0.4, 8.35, 8.57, 8.92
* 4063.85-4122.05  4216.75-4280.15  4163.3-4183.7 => -0.5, 8.45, 8.86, 8.8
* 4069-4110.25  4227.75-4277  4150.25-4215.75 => -3.1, 8.2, 9.02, 8.92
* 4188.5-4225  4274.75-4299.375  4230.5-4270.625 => -1.5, 8.85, 9.04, 8.61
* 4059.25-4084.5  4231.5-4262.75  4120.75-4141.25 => 0.8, 9.19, 8.8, 9.02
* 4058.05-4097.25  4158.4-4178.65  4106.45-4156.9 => 0.8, 8.82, 8.72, 8.89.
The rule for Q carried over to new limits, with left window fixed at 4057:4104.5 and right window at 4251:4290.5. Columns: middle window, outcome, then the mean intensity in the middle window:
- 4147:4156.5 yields -0.4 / 9.11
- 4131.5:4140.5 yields 0.1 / 8.6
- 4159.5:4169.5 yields -1.0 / 9.57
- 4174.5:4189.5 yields -0.4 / 8.97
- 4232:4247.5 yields -0.5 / 9.03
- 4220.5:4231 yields 0.5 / 8.31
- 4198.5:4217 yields -0.6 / 9.02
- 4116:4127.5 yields -0.4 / 9.01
